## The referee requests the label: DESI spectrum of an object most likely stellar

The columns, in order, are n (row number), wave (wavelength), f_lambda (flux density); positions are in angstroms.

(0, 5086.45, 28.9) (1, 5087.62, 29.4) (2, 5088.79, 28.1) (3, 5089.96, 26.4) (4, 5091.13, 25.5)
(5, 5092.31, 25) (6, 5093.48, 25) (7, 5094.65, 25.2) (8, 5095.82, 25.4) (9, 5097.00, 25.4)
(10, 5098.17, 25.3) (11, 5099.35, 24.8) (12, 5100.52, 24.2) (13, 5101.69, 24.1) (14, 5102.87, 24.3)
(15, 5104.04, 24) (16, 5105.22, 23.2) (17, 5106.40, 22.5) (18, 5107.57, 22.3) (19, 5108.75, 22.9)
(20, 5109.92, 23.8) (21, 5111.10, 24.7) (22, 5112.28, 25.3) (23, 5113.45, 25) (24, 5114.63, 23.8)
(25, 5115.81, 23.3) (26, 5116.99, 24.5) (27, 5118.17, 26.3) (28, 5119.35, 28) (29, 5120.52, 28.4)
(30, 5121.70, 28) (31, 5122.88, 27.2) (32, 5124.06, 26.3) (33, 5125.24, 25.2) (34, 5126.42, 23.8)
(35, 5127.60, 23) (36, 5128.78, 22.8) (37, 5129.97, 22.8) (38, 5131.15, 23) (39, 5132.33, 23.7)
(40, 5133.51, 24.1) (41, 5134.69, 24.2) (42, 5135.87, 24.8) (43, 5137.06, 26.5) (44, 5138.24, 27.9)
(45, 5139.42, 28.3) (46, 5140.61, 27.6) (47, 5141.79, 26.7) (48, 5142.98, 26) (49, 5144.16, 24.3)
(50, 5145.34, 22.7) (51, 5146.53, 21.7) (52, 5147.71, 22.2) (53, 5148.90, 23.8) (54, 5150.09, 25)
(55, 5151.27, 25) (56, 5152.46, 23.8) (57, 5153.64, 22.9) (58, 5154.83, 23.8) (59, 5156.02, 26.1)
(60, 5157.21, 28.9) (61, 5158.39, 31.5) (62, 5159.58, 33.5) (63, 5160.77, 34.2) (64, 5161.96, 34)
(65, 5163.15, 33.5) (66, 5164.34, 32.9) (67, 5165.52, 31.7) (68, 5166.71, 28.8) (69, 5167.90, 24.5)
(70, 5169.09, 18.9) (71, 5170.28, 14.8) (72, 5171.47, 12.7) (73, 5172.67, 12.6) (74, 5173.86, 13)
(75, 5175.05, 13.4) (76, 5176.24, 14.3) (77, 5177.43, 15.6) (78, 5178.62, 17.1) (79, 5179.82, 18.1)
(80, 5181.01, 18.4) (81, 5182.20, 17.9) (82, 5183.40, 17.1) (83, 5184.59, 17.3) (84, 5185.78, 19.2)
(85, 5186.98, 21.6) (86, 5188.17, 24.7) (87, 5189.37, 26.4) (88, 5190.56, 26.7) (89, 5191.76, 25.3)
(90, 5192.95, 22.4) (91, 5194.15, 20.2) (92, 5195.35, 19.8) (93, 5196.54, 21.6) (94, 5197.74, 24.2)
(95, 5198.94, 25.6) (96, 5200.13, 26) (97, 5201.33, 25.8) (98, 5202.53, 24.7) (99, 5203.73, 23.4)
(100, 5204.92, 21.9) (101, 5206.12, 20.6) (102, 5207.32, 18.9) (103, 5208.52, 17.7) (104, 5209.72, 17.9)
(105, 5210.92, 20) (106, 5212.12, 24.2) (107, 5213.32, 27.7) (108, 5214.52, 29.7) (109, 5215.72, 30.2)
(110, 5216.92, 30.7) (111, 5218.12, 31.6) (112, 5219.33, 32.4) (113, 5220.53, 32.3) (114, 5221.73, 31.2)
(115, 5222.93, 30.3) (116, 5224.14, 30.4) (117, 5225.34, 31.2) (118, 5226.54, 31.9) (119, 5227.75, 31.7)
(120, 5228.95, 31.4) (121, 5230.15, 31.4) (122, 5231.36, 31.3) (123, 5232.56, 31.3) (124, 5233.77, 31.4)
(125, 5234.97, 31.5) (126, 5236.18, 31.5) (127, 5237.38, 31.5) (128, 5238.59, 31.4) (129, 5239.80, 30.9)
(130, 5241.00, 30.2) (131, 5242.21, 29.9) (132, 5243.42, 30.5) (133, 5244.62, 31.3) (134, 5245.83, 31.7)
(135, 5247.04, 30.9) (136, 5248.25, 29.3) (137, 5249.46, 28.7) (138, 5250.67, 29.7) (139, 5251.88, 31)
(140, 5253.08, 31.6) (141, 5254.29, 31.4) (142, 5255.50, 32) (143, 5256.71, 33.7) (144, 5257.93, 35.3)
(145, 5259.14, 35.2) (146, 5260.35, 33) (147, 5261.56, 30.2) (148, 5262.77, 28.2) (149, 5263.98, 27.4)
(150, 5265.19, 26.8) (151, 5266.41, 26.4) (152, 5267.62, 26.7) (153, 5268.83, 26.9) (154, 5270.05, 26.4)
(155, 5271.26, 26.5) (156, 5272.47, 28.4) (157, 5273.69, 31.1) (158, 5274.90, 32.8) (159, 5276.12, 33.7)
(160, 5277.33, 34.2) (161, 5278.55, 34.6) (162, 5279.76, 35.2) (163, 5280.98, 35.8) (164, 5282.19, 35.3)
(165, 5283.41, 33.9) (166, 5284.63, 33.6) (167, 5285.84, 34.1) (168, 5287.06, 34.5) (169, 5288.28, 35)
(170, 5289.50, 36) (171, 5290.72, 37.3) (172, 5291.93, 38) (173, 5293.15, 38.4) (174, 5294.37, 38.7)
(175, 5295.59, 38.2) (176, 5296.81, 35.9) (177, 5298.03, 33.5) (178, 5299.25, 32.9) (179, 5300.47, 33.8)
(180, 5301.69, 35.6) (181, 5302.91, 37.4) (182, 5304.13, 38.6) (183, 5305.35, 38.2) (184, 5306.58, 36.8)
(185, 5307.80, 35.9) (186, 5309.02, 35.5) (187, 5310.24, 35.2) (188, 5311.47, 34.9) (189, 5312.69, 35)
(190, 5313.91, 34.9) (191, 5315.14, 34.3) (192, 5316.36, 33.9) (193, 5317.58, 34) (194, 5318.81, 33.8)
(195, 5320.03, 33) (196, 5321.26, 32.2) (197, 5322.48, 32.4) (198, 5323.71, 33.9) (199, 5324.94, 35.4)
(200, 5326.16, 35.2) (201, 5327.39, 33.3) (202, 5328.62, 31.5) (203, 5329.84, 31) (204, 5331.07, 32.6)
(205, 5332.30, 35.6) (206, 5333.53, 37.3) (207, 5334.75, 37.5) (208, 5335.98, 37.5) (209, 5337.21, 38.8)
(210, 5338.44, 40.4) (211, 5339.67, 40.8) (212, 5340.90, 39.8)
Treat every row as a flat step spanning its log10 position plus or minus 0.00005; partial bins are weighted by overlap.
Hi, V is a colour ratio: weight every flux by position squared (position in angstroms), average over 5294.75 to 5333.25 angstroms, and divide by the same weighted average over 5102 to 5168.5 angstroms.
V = 1.44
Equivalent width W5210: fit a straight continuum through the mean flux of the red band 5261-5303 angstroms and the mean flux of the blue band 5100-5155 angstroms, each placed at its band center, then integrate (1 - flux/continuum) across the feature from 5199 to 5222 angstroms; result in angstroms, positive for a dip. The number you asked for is 2.82 angstroms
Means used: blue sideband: 24.6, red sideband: 32.9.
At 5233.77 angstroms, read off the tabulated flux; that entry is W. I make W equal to 31.4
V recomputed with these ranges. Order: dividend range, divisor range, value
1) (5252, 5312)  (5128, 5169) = 1.33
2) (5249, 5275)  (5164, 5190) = 1.59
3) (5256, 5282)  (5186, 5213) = 1.40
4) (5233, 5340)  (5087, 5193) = 1.47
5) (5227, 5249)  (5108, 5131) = 1.30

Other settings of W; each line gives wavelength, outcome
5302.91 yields 37.4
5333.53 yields 37.3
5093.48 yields 25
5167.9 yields 24.5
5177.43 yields 15.6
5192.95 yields 22.4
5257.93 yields 35.3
